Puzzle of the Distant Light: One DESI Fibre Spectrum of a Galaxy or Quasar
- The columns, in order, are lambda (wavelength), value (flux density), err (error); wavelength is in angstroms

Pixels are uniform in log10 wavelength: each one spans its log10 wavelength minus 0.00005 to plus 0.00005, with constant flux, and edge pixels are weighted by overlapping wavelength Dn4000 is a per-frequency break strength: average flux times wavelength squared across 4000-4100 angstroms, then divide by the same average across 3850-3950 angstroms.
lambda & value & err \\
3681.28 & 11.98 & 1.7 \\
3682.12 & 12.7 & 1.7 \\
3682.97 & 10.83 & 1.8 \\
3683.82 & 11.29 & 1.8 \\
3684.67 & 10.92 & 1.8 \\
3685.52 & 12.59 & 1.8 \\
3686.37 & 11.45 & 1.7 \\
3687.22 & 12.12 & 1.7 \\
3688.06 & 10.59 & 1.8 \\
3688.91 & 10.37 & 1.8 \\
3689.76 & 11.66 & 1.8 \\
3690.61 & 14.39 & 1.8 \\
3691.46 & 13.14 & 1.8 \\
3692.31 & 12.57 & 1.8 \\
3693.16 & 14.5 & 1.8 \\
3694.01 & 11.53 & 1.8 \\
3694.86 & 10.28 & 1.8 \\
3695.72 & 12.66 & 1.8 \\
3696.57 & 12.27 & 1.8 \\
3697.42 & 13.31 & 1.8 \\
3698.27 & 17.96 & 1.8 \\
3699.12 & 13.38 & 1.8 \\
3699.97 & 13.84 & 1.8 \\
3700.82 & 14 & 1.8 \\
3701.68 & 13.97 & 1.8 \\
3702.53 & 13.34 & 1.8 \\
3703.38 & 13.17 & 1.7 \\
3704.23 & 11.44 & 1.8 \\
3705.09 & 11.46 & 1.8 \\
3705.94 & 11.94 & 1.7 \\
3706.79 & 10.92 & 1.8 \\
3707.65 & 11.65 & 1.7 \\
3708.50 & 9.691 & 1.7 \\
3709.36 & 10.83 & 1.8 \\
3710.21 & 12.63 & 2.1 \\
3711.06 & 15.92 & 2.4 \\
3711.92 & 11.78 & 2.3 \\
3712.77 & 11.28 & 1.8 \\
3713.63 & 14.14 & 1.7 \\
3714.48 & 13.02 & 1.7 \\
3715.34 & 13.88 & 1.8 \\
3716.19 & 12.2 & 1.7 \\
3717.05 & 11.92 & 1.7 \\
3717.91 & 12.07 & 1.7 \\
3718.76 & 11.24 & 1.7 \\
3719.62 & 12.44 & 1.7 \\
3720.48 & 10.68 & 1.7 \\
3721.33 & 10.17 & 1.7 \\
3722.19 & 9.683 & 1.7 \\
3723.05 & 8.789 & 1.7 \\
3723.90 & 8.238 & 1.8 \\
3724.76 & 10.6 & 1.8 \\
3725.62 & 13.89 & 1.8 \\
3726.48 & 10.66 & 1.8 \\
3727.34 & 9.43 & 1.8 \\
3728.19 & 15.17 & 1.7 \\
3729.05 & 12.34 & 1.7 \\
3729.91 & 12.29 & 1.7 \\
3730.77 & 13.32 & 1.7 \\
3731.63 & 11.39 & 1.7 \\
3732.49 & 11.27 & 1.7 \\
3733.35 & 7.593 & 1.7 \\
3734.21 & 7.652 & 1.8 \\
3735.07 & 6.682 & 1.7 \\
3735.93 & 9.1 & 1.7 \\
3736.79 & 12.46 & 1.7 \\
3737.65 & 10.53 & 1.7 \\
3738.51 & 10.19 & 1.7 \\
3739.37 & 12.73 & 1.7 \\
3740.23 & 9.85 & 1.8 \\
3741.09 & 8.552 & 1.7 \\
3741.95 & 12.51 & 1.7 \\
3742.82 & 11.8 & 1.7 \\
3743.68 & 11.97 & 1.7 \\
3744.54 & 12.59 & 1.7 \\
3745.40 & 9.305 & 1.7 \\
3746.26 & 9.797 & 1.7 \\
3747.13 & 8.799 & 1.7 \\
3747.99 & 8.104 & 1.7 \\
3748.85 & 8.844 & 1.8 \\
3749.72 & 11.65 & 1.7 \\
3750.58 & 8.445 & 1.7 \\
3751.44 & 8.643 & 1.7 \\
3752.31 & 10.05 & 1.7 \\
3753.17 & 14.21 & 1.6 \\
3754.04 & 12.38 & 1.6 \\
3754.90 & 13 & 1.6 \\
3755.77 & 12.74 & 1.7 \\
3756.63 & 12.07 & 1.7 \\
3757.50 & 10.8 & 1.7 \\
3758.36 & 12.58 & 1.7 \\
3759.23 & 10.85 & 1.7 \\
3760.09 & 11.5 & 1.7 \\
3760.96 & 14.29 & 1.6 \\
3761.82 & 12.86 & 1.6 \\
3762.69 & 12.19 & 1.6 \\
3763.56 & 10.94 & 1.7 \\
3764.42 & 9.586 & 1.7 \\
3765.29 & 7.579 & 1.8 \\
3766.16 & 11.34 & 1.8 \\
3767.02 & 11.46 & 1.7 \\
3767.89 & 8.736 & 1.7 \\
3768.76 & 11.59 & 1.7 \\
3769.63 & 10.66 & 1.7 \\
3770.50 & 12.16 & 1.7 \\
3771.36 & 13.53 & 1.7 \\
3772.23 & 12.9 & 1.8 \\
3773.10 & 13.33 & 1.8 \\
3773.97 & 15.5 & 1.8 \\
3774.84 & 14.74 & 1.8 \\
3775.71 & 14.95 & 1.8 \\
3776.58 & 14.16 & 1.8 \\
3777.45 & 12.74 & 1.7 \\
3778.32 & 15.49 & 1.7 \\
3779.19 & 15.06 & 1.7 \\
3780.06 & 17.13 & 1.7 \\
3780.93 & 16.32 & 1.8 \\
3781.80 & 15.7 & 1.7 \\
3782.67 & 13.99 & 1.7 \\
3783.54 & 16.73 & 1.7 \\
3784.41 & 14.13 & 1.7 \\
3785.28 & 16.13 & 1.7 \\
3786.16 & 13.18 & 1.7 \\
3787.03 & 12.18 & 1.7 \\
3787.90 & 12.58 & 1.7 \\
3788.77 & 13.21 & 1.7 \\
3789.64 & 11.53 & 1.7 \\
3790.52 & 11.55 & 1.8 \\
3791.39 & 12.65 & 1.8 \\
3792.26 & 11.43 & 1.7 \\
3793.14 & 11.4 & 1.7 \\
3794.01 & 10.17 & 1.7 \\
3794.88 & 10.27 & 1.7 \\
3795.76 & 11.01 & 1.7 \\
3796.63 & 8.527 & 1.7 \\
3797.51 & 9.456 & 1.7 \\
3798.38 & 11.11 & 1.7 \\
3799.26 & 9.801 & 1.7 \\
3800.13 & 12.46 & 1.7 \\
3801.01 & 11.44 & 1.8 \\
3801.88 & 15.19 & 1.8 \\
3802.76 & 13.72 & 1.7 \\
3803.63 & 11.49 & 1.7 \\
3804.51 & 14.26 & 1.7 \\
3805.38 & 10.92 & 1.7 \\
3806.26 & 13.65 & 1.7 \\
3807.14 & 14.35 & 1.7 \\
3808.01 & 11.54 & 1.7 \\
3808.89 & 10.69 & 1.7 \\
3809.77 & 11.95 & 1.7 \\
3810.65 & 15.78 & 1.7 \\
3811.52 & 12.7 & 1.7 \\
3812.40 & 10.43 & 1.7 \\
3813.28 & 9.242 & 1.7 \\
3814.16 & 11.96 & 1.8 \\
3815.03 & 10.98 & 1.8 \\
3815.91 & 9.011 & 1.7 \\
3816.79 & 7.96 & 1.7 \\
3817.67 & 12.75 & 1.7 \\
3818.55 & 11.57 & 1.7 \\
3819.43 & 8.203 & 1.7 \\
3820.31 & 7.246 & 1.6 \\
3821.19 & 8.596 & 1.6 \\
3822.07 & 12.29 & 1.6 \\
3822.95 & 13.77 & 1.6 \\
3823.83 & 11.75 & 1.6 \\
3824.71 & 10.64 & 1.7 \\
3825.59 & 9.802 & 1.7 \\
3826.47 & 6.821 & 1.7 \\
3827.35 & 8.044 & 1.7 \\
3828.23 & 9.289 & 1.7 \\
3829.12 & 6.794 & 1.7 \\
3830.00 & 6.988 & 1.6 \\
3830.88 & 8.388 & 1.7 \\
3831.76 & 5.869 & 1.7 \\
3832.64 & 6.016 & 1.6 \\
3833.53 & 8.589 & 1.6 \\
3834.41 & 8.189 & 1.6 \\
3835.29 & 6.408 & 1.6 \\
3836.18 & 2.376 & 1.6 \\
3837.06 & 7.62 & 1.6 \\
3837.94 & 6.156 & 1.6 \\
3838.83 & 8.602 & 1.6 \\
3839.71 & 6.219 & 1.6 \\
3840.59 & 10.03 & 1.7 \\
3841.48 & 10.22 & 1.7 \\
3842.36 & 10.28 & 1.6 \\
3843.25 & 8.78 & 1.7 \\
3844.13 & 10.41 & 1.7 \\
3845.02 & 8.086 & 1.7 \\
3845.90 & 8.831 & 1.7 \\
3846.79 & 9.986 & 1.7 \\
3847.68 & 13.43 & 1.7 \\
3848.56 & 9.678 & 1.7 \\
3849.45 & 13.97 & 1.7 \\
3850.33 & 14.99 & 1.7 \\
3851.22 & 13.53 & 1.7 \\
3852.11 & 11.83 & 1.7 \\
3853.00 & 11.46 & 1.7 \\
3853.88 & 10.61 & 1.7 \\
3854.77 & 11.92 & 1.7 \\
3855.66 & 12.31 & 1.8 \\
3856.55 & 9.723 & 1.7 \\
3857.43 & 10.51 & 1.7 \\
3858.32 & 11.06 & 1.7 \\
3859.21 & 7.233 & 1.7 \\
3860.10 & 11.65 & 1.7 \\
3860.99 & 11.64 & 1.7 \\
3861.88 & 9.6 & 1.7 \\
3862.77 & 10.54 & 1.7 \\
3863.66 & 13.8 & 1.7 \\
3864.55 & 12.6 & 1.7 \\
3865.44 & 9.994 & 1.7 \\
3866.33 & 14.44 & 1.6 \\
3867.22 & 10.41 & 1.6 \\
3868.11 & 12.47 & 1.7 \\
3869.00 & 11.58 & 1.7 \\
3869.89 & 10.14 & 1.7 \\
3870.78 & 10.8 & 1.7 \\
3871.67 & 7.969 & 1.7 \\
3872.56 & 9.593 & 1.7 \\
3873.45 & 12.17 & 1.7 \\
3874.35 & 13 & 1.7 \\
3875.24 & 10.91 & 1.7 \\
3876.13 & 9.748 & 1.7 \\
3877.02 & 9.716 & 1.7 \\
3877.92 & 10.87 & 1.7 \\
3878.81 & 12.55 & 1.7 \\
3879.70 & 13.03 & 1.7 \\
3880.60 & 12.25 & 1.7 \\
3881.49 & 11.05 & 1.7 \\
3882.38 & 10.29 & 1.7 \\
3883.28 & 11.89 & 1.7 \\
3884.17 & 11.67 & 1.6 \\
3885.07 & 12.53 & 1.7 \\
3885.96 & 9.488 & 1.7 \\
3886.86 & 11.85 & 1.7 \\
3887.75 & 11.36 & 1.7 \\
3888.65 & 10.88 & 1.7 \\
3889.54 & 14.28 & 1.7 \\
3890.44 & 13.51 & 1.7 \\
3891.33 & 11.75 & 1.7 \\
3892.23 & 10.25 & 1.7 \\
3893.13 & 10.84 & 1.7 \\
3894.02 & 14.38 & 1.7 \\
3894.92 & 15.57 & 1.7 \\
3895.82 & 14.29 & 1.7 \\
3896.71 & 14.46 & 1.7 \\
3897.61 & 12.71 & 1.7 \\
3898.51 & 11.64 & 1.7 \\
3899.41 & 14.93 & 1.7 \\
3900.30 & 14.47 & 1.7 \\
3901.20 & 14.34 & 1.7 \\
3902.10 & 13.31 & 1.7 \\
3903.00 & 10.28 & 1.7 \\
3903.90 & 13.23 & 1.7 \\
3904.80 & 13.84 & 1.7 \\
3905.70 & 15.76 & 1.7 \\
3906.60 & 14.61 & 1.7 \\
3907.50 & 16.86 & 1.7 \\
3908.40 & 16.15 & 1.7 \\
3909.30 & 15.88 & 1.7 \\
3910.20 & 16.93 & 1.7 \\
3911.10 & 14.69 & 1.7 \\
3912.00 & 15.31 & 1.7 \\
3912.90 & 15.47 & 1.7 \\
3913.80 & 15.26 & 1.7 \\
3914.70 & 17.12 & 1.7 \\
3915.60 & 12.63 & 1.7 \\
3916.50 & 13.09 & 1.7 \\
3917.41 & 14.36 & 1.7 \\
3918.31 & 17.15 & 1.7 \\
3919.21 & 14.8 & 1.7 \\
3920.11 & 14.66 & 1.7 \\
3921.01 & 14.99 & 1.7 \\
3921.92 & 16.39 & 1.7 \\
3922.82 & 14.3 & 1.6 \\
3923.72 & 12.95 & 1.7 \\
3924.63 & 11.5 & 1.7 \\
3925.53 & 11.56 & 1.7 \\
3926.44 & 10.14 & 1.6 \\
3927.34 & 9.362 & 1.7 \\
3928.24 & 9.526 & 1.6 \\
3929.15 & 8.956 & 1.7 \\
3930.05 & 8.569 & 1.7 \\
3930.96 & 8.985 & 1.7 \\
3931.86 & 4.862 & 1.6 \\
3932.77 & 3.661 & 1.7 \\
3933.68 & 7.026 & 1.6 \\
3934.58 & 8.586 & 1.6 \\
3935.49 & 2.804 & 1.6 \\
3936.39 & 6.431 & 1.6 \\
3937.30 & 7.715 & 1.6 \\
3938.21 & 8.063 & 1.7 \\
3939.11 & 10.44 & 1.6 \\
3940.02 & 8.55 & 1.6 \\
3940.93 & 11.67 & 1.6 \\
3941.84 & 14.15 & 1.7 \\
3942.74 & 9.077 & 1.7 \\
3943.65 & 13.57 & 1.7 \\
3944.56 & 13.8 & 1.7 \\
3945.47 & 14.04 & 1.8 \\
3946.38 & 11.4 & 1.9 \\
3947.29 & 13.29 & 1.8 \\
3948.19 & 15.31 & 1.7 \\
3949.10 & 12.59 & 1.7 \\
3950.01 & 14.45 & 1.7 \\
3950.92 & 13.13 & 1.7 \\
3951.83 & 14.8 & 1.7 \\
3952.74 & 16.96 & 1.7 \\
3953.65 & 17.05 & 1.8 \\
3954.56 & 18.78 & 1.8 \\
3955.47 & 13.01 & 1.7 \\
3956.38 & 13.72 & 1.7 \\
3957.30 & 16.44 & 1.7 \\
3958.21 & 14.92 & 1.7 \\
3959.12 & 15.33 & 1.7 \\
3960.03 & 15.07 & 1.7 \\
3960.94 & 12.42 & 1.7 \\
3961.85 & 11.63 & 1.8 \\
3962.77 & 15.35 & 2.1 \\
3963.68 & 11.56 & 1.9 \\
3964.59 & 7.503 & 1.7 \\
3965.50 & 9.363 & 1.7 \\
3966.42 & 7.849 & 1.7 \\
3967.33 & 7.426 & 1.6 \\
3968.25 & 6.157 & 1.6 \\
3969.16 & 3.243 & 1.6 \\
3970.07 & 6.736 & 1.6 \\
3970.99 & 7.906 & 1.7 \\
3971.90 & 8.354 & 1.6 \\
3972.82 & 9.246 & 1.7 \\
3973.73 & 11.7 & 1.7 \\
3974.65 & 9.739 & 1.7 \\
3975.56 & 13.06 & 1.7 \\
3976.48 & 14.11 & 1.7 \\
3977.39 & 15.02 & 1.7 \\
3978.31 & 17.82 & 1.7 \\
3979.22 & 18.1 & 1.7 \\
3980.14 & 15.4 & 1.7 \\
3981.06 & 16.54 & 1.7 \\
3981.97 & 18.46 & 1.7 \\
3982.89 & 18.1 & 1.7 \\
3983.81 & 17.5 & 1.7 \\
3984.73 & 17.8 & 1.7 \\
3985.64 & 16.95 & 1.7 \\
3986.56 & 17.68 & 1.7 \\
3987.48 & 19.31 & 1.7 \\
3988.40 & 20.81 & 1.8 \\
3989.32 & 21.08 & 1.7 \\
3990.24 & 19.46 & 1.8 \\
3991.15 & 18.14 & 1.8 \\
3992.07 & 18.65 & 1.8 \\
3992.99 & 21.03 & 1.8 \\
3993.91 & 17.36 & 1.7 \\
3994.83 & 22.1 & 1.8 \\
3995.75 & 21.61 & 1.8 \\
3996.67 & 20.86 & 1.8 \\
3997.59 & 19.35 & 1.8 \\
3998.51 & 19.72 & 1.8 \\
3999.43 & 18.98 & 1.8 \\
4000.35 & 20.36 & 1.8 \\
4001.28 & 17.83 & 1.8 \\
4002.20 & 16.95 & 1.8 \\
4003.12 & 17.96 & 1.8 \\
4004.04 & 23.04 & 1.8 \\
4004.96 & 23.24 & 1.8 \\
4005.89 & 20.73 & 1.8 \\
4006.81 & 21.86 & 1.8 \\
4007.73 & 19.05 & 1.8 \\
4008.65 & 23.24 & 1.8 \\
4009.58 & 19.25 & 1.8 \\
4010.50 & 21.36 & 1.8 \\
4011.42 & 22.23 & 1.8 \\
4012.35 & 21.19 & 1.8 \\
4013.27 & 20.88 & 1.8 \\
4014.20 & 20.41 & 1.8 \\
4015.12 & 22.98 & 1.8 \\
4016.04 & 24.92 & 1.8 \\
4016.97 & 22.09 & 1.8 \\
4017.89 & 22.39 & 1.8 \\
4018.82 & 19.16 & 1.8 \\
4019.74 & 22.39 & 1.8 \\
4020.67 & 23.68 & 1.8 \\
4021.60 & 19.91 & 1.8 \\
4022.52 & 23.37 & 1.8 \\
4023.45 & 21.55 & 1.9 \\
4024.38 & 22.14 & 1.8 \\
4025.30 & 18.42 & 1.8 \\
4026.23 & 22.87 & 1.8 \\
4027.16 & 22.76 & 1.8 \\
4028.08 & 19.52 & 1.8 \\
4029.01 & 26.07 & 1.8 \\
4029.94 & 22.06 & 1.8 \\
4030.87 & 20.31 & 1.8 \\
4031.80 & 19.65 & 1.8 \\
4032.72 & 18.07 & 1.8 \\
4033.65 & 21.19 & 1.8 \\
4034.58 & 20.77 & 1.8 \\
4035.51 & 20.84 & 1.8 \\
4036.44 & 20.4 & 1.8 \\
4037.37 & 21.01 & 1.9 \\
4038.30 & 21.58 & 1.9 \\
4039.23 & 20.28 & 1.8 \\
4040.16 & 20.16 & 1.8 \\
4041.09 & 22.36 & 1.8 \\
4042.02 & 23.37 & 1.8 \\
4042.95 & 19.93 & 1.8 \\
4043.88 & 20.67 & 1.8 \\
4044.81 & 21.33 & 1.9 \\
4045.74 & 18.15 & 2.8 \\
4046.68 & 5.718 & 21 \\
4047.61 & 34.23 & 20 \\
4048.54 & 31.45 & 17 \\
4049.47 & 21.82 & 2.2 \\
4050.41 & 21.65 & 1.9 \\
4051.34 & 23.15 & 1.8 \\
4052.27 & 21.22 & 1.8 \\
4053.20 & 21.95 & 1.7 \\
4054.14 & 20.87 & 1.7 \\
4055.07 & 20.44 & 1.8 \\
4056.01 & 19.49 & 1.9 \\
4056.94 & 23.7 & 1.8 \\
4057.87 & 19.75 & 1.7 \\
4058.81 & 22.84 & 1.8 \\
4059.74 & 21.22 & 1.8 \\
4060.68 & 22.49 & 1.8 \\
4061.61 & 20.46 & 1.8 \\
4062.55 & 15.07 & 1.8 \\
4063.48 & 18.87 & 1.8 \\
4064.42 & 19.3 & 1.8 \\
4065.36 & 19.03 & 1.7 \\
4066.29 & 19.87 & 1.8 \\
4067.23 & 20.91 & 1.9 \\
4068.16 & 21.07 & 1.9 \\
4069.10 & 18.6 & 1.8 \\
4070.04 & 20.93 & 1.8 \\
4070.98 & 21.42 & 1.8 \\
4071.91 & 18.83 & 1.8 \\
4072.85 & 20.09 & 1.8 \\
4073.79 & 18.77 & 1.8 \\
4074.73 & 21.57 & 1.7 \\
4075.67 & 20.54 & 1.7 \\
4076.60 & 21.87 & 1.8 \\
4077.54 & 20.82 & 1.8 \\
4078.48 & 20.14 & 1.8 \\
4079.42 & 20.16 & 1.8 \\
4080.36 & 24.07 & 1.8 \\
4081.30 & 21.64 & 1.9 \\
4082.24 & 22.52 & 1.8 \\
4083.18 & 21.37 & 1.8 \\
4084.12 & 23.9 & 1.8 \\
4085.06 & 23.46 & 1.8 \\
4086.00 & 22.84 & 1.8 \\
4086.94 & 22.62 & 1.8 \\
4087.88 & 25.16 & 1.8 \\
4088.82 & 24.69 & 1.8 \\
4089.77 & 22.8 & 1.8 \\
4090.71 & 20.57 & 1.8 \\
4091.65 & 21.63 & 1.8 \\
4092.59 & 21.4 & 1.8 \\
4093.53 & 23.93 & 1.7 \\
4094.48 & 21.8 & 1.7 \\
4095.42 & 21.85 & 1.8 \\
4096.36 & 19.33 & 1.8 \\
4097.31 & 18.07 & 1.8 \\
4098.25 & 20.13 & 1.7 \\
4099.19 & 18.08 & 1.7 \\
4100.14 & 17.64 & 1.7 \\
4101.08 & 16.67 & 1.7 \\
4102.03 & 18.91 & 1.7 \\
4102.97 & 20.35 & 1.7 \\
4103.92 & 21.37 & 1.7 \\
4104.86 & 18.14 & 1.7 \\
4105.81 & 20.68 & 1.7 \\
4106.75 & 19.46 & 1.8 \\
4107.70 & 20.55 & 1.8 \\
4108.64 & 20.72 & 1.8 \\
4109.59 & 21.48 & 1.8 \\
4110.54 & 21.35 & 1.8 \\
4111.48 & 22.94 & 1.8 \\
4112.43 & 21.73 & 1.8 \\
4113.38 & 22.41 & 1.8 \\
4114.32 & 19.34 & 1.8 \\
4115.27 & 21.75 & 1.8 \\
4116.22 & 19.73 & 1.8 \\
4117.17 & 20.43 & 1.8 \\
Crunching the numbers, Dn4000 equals 1.90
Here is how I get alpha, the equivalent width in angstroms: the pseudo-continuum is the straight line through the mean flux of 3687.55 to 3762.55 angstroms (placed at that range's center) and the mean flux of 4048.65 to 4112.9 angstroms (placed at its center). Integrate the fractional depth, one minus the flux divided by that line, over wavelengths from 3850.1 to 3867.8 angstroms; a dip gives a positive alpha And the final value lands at 4.3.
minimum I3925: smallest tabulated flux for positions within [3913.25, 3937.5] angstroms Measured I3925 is 2.804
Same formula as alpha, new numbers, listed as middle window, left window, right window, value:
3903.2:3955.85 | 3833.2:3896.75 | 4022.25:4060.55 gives 7.4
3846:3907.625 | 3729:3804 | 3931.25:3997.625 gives 3.6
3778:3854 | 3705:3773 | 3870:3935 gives 5.0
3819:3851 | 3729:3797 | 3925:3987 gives 7.7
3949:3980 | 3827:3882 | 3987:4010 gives 9.2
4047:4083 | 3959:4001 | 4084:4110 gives -3.8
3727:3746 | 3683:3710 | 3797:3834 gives 1.4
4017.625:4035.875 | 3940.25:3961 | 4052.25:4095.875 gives -2.8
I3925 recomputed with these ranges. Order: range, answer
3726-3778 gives 6.682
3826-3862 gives 2.376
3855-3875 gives 7.233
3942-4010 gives 3.243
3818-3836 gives 5.869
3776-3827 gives 6.821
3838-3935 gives 3.661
